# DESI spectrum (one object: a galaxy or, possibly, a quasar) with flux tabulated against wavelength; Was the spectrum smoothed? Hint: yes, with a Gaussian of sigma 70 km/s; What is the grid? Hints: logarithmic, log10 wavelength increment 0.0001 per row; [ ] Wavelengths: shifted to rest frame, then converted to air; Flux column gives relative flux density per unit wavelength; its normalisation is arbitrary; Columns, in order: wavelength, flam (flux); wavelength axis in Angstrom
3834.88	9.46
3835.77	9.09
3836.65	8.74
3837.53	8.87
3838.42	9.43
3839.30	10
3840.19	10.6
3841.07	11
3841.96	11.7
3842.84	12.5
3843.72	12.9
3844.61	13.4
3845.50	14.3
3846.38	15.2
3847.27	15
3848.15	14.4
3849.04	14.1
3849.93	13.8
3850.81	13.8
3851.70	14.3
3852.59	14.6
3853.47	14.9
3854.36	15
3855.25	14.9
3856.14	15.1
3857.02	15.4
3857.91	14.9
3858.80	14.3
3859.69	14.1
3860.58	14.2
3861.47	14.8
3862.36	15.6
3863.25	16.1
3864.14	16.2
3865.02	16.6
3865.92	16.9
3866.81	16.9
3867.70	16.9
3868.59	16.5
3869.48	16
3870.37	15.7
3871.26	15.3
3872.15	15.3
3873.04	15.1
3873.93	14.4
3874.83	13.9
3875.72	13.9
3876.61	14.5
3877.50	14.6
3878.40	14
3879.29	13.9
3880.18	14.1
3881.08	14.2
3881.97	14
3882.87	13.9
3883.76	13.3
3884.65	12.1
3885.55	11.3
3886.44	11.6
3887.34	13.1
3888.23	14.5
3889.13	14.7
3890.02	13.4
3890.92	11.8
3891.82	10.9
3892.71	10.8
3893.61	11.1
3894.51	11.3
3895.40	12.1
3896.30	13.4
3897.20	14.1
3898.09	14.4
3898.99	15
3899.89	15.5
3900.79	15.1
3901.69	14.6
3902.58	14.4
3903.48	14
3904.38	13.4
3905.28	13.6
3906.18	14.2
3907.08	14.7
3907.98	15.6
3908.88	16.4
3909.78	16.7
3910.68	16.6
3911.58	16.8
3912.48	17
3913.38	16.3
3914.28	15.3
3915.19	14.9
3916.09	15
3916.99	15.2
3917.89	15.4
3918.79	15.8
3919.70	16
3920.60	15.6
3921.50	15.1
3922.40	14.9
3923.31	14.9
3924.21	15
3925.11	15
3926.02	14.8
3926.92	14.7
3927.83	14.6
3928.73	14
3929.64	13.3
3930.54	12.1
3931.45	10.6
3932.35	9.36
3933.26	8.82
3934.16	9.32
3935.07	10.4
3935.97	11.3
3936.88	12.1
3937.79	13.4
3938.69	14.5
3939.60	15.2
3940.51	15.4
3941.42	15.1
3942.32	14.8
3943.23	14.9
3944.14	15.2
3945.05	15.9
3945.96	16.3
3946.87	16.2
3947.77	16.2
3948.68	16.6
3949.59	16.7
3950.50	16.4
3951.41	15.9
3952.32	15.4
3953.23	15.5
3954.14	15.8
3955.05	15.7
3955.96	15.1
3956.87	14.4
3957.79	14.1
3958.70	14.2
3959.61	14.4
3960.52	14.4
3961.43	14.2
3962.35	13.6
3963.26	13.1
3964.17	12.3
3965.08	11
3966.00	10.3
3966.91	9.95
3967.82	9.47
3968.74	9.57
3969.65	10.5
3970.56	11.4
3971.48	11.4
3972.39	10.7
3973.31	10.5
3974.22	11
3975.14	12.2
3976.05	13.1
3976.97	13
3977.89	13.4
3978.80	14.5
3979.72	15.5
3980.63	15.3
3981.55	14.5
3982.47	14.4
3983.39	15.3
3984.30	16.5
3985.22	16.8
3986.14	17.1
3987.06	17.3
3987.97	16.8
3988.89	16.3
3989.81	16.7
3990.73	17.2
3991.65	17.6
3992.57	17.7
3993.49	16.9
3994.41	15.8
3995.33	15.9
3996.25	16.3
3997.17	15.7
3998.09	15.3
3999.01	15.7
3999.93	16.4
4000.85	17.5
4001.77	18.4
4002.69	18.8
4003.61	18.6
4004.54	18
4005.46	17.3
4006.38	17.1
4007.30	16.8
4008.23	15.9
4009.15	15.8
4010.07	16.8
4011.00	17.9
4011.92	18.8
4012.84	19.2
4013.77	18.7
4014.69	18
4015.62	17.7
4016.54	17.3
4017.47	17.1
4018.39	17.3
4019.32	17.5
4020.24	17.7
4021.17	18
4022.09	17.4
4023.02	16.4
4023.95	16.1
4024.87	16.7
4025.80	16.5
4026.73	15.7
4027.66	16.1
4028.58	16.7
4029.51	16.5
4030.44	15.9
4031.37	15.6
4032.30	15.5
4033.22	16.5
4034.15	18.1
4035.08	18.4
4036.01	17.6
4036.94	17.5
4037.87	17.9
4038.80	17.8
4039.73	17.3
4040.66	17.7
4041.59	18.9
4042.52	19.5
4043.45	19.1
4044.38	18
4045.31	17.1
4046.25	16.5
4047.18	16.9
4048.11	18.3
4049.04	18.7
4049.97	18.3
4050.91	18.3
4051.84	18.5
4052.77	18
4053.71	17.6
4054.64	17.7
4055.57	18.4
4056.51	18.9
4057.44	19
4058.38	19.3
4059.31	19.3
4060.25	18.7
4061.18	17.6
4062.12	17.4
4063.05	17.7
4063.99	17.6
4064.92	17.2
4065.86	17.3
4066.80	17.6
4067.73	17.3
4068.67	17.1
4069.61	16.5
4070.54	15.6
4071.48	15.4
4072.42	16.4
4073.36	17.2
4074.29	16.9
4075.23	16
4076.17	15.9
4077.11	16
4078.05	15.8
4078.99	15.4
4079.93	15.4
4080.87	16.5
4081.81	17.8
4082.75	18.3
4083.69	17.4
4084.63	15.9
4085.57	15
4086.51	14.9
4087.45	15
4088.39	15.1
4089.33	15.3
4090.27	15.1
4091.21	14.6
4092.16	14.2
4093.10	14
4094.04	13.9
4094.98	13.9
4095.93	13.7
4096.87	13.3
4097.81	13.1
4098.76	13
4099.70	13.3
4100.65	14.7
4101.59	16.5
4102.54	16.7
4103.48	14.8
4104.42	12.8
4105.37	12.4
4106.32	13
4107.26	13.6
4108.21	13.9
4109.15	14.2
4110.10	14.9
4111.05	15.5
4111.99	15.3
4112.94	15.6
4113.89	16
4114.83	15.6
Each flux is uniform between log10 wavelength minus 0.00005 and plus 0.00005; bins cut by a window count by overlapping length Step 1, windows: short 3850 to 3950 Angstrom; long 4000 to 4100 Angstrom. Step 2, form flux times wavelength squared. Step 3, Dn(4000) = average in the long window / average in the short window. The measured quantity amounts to 1.26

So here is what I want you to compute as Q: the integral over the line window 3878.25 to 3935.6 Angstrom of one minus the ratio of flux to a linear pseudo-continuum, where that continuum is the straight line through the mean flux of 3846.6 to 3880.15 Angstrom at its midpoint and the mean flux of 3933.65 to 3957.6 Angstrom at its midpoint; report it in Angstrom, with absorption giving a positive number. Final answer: 3.8 Angstrom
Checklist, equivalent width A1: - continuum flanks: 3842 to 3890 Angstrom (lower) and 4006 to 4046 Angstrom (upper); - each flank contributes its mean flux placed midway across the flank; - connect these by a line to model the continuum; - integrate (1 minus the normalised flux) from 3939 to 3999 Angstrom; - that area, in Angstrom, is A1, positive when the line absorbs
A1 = 6.42 Angstrom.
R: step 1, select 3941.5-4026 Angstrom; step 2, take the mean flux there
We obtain 15.5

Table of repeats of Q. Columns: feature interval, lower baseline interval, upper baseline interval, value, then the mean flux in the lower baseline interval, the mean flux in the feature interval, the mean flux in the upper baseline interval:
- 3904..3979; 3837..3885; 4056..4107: 4.4 Angstrom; 14.2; 13.9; 15.9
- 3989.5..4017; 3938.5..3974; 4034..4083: -2.9 Angstrom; 13.9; 17.2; 17.5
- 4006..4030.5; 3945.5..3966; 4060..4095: -2.5 Angstrom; 14.8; 17.1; 16.2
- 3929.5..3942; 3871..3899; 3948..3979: 1.0 Angstrom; 13.4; 12.2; 13.2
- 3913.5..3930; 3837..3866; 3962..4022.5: -0.4 Angstrom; 13.9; 15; 15.4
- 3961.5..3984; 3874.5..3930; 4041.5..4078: 4.8 Angstrom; 14.3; 12.4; 17.6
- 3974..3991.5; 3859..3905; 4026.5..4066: 1.2 Angstrom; 14.2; 15.2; 17.7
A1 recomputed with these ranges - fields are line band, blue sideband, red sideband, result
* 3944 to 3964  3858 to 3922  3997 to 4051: 0.9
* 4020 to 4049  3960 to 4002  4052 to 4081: -2.0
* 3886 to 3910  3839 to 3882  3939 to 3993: 1.3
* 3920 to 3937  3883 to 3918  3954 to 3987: 1.0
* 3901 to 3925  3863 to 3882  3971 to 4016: 0.3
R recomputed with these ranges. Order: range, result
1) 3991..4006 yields 17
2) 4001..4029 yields 17.3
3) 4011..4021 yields 17.9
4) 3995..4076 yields 17.4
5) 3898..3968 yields 14.4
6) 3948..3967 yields 14.3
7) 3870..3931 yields 14.3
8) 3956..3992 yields 13.7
